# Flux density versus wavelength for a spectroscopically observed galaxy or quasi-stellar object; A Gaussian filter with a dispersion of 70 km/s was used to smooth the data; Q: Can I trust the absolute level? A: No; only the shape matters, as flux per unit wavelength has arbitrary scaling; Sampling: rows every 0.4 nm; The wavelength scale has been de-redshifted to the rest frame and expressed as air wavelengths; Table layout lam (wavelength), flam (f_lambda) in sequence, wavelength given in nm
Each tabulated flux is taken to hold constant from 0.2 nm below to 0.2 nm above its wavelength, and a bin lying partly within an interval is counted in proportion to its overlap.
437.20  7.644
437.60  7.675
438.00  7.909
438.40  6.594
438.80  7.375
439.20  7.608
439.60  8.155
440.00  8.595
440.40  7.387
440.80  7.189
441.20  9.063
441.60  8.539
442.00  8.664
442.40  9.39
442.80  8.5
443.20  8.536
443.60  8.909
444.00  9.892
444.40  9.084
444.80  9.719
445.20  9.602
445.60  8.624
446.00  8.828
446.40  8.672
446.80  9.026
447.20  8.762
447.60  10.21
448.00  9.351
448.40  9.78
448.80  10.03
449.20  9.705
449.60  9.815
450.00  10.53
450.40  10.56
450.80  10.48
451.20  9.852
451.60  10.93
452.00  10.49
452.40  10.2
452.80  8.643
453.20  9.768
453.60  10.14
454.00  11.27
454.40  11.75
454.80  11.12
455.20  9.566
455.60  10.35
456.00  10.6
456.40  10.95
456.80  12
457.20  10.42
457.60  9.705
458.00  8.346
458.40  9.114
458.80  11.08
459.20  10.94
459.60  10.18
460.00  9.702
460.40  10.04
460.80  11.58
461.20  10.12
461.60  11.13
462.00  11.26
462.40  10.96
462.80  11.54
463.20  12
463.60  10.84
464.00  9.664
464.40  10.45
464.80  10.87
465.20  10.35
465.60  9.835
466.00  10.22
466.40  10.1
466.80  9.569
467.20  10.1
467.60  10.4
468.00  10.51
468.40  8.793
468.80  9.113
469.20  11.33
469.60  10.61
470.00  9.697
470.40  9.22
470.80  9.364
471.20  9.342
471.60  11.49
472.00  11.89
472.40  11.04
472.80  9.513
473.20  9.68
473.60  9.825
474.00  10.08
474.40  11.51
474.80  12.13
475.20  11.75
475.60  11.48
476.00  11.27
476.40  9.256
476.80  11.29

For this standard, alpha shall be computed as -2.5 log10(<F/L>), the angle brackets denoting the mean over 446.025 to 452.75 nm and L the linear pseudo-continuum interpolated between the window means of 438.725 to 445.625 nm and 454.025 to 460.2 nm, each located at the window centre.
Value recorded -0.04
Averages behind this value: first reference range 8.62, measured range 9.84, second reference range 10.4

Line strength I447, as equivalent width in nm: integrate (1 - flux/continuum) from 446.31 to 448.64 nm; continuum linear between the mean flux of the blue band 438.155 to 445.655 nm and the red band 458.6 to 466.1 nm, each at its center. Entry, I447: -0.07 nm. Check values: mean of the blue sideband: 8.49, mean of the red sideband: 10.7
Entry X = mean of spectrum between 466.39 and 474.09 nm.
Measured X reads 10.1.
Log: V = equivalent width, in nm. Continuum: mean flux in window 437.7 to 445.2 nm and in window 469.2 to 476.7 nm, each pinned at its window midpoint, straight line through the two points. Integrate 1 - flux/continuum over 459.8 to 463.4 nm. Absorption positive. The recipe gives -0.42 nm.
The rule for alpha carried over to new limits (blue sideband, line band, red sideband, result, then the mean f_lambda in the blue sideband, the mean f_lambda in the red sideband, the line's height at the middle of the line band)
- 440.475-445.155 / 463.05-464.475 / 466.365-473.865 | -0.10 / 8.85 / 10.1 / 9.8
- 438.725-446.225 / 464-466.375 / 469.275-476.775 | -0.02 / 8.63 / 10.5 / 10.1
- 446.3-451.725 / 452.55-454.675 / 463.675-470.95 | -0.05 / 9.84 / 10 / 9.89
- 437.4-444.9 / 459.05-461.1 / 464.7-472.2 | -0.09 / 8.34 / 10.1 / 9.59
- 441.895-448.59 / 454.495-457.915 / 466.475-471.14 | -0.12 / 9.16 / 9.87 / 9.49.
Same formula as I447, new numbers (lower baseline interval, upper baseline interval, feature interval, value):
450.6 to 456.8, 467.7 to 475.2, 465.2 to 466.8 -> 0.05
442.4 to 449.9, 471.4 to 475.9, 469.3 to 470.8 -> 0.12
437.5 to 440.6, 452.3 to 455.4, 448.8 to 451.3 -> -0.14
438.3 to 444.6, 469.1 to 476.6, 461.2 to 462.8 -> -0.20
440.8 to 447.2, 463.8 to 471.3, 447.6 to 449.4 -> -0.12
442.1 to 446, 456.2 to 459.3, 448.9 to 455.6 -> -0.32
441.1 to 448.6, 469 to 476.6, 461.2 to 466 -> -0.32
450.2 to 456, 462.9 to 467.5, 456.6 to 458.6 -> 0.09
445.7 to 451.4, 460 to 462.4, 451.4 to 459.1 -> -0.09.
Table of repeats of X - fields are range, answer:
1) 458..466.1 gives 10.5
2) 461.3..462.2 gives 11.1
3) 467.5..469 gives 9.66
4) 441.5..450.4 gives 9.32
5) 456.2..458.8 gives 10.2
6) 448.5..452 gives 10.2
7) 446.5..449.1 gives 9.5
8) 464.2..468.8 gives 10.1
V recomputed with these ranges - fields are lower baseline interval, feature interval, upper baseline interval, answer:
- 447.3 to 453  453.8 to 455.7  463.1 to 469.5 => -0.142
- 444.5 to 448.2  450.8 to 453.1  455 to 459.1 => -0.075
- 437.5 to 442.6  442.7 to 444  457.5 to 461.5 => -0.074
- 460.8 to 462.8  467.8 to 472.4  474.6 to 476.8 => 0.394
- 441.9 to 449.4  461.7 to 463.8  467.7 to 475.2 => -0.286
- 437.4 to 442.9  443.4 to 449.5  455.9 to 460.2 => -0.368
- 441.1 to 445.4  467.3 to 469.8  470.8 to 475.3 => 0.072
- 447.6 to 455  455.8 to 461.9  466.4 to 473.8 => -0.137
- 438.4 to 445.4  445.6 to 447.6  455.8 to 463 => 0.031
